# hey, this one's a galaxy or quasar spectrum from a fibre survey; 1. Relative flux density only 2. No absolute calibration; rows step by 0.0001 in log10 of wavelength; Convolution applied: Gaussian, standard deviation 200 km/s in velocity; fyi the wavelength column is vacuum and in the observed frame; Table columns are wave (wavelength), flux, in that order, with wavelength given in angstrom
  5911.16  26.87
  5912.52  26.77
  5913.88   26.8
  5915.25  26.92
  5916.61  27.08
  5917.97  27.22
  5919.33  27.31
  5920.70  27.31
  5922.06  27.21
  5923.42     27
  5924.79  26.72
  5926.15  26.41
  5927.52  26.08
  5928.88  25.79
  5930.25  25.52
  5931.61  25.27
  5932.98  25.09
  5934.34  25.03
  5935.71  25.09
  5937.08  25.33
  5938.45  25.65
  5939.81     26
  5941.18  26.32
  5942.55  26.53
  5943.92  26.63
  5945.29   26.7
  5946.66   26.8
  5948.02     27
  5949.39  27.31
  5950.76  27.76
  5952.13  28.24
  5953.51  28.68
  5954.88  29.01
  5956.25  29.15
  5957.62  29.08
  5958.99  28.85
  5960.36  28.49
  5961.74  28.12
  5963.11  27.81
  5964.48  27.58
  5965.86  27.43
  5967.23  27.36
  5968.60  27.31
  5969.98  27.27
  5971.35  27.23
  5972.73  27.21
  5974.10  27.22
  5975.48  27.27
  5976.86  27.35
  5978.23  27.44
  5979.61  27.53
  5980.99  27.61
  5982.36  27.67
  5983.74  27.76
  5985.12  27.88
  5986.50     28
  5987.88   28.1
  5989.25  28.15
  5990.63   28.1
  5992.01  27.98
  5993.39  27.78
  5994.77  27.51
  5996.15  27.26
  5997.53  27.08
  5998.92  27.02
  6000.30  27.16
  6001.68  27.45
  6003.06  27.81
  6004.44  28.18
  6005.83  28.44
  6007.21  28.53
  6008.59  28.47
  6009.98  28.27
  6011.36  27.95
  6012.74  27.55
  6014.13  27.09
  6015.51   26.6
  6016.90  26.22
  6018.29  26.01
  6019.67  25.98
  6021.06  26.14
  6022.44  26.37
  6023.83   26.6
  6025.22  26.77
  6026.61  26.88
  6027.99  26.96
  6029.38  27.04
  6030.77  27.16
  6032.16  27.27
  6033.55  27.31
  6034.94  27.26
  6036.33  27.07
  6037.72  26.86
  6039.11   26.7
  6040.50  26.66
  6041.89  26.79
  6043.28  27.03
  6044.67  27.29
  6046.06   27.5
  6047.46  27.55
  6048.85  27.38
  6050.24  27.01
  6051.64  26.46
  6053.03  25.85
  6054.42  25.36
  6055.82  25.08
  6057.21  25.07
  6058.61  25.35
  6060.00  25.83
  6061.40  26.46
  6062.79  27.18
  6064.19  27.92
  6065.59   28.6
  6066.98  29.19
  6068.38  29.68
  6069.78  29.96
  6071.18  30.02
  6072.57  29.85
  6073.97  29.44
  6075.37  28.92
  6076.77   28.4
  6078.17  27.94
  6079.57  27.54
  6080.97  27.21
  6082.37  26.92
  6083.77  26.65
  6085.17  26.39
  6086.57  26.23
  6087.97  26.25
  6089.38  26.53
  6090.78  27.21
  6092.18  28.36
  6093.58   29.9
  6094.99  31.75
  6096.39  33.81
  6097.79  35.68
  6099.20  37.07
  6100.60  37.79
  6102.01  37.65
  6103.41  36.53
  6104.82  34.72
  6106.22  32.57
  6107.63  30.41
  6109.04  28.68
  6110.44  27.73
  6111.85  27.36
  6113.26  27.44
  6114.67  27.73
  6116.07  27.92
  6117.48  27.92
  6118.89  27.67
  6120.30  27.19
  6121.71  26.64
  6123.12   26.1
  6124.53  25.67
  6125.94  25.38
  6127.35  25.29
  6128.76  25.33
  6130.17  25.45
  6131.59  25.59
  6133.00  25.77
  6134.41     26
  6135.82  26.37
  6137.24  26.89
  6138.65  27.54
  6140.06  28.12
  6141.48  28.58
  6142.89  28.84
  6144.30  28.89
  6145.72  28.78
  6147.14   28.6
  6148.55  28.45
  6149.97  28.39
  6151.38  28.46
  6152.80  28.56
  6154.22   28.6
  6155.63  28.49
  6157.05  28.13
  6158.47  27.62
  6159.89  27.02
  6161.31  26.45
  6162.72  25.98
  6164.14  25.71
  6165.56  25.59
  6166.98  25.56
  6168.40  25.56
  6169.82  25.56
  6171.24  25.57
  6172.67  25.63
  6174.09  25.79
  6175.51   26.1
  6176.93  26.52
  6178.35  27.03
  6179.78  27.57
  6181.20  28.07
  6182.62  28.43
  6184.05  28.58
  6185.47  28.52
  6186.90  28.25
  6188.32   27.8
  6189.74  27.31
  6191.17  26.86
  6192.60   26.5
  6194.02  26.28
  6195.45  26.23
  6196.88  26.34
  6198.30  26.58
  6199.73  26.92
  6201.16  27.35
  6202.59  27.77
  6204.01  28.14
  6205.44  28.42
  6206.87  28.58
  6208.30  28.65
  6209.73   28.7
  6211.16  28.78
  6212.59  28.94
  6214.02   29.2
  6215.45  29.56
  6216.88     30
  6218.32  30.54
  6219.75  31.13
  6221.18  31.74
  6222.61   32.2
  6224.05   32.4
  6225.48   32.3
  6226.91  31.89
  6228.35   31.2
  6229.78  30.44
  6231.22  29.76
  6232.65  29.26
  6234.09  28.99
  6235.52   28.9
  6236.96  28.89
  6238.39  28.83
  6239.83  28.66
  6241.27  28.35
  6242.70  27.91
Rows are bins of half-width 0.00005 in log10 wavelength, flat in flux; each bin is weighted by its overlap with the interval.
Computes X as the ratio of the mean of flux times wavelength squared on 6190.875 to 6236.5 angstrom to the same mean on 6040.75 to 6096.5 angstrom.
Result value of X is 1.1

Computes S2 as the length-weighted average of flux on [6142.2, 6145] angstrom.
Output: 28.9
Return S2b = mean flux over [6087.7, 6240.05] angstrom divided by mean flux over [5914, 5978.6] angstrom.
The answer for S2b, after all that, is 1.05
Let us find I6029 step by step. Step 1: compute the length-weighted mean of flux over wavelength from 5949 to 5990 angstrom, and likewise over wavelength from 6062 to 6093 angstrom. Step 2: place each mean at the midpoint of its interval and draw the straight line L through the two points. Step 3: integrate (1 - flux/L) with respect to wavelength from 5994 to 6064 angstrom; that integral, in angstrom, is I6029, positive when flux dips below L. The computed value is 2.5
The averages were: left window 27.9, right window 28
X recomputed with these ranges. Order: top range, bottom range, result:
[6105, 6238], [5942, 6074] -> 1.08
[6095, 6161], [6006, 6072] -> 1.10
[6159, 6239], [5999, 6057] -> 1.10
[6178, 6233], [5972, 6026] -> 1.13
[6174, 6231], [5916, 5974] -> 1.15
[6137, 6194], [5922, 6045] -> 1.07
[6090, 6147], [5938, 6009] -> 1.10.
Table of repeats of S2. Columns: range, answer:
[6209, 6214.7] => 28.9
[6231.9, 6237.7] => 29.1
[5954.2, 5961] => 28.9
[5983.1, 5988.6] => 28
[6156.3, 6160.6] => 27.6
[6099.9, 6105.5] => 36.7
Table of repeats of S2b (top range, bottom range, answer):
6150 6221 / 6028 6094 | 1.01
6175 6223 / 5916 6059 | 1.04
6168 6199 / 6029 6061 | 1.01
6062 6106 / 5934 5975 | 1.10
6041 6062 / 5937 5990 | 0.96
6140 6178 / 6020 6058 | 1.02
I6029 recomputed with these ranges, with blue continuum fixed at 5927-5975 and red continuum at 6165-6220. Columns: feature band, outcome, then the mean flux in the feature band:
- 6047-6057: 0.3 angstrom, 26.3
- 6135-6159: -0.7 angstrom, 28.2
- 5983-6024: -0.5 angstrom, 27.5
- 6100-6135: -1.6 angstrom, 28.6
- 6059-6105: -4.1 angstrom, 29.7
